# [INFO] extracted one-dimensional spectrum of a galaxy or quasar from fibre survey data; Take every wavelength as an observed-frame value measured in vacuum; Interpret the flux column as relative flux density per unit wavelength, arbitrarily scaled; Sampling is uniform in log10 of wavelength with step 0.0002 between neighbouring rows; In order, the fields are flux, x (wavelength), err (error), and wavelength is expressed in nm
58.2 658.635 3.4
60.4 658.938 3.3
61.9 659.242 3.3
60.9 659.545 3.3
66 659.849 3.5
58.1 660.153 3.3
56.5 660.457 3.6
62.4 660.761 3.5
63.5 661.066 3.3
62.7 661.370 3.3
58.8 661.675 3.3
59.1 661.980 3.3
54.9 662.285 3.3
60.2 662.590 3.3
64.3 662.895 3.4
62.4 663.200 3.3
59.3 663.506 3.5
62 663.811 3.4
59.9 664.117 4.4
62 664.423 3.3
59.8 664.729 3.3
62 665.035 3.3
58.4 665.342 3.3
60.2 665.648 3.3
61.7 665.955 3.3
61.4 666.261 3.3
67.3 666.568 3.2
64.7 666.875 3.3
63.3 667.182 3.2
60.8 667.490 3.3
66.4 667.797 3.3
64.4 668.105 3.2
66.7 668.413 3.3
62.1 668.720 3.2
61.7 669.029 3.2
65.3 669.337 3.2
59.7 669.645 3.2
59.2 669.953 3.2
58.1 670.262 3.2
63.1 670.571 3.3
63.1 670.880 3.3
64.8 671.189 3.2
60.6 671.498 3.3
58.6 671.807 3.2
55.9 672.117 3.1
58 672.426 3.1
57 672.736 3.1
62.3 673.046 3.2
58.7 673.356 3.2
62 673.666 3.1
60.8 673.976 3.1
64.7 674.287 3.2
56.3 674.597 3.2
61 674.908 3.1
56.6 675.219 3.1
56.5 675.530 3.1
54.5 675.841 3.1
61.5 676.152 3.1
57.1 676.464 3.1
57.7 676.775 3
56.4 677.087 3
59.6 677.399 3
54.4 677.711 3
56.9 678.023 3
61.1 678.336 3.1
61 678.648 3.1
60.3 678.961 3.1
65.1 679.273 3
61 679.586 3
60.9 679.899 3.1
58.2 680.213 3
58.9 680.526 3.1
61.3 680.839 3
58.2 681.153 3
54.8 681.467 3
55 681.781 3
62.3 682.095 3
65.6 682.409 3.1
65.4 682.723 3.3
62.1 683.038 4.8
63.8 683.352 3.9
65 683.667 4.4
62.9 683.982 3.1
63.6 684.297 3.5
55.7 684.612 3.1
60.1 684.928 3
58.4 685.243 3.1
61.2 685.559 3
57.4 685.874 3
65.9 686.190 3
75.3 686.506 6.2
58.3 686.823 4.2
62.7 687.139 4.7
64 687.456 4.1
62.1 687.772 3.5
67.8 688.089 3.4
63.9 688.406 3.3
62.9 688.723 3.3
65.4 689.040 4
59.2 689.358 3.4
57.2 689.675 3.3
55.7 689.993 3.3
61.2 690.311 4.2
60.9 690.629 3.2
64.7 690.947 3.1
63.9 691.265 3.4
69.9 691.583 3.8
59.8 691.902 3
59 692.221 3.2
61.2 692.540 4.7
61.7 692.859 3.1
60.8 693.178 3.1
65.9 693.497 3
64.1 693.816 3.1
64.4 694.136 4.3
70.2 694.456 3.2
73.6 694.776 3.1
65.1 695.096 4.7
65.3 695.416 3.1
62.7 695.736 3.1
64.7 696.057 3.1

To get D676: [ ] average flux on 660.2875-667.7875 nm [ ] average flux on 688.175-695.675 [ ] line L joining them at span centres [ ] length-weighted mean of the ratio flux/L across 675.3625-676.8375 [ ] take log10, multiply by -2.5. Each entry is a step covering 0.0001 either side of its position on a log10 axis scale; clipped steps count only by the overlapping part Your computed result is 0.09 mag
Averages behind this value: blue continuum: 61.2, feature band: 57.5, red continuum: 63.3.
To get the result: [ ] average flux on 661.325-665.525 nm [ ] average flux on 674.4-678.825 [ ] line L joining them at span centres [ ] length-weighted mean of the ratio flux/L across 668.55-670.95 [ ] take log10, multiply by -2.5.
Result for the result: -0.04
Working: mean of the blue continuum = 60.4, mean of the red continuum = 58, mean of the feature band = 61.5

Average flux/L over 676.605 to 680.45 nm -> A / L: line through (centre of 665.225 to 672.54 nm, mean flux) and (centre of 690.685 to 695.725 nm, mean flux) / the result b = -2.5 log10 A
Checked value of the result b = 0.06 mag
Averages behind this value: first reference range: 61.9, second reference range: 64.5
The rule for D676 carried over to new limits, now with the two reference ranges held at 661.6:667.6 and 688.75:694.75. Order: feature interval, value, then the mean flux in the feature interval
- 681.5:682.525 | 0.038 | 60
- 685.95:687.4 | -0.042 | 64.9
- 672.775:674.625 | 0.014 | 60.9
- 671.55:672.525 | 0.069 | 57.8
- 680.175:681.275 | 0.050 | 59.3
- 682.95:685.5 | 0.016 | 61.4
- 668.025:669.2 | -0.040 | 63.7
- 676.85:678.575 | 0.075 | 57.8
